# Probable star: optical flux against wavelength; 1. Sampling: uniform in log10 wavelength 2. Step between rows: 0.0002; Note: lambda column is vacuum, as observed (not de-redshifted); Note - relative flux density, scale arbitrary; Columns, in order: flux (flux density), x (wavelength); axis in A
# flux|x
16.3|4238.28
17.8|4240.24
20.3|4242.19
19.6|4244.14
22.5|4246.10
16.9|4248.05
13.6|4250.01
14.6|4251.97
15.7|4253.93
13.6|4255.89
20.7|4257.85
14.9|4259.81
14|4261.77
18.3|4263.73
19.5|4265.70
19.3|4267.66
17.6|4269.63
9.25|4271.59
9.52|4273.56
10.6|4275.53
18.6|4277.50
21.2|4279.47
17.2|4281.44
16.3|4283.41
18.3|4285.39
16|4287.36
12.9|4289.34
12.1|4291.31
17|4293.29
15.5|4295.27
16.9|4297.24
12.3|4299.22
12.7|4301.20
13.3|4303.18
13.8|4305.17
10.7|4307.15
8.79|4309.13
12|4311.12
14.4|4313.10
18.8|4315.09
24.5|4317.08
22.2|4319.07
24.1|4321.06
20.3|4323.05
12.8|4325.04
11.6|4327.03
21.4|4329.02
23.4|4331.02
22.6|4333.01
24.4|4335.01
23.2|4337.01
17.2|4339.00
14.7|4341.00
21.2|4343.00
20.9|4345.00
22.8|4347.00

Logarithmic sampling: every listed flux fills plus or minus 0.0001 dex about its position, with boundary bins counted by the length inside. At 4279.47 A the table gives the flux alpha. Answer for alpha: 21.2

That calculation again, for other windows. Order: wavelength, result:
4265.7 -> 19.5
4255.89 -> 13.6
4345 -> 20.9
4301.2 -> 12.7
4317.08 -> 24.5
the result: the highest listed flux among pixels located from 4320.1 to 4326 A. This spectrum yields 24.1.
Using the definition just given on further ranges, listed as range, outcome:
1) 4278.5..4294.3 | 21.2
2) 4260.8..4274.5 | 19.5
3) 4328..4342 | 24.4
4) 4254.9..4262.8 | 20.7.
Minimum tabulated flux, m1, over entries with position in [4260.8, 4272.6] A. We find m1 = 9.25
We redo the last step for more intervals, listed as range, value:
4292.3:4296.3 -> 15.5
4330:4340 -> 17.2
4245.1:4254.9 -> 13.6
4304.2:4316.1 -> 8.79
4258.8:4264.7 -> 14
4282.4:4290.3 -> 12.9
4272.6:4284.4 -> 9.52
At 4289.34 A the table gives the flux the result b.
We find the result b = 12.9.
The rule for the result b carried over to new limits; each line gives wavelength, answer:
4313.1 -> 14.4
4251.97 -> 14.6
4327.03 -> 11.6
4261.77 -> 14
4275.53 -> 10.6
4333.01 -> 22.6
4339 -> 17.2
